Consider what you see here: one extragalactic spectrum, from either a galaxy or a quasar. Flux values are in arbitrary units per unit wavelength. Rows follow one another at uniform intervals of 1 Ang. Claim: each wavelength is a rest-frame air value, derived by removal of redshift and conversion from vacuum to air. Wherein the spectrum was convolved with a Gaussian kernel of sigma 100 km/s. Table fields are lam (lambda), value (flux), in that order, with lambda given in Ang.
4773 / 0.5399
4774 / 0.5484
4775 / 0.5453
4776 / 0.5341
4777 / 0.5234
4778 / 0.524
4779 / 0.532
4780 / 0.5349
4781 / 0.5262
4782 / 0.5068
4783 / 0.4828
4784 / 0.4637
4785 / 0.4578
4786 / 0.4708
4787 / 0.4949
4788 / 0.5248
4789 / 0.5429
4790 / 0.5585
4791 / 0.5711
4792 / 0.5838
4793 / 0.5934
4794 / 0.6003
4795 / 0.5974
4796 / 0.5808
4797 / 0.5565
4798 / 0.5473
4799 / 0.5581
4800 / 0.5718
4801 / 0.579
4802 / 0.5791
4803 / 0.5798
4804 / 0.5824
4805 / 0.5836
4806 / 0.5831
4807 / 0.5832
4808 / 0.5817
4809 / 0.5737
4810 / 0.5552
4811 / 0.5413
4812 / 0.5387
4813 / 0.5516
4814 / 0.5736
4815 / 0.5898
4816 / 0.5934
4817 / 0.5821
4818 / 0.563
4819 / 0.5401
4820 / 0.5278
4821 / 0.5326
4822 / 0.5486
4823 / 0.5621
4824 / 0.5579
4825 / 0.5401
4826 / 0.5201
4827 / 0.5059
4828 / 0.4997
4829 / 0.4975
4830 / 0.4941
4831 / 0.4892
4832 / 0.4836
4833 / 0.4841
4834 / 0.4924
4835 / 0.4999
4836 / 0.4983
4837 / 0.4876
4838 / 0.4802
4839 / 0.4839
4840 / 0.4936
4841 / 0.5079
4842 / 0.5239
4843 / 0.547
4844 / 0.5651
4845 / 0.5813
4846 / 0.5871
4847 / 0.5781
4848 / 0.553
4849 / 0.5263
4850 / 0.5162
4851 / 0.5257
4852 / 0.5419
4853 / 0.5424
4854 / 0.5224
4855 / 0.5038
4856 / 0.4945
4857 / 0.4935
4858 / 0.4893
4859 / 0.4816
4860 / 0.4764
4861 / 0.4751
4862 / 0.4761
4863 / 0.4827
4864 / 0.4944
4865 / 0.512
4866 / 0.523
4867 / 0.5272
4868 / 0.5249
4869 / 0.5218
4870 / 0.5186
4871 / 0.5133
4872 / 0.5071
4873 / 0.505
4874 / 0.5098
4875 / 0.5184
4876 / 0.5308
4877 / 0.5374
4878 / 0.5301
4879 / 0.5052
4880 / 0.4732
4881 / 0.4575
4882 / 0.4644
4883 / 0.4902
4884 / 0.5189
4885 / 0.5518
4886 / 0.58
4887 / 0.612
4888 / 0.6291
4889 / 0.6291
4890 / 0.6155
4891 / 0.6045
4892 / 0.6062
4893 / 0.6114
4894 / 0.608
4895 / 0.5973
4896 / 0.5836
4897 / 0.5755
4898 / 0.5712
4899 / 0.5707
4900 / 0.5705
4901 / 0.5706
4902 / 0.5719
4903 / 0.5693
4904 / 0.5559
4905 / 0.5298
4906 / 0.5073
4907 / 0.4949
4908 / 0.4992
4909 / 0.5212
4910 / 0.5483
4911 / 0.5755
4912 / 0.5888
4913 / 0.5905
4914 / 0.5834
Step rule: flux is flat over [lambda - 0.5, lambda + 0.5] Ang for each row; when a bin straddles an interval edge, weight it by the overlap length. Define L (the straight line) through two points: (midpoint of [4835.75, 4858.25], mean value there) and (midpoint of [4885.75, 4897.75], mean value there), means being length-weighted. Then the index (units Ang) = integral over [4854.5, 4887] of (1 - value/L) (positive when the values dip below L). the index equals 3.4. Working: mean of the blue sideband 0.524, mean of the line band 0.508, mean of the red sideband 0.604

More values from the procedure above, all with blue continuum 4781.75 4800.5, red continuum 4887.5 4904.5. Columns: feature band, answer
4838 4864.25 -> 2.39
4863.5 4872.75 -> 0.99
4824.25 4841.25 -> 1.88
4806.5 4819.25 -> -0.38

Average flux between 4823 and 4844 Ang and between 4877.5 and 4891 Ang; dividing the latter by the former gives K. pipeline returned 1.07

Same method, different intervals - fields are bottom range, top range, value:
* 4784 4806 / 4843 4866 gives 0.93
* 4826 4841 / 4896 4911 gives 1.11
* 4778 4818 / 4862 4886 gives 0.92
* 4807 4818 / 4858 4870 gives 0.88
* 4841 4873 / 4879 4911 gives 1.07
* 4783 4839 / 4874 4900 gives 1.03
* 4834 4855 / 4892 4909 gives 1.07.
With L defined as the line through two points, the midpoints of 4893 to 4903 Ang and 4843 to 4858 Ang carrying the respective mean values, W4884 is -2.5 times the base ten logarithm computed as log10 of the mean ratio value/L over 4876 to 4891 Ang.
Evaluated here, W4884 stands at 0.05 mag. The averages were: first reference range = 0.537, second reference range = 0.581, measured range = 0.544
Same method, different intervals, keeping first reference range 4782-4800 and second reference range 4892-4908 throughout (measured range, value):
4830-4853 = 0.06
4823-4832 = 0.07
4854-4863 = 0.14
